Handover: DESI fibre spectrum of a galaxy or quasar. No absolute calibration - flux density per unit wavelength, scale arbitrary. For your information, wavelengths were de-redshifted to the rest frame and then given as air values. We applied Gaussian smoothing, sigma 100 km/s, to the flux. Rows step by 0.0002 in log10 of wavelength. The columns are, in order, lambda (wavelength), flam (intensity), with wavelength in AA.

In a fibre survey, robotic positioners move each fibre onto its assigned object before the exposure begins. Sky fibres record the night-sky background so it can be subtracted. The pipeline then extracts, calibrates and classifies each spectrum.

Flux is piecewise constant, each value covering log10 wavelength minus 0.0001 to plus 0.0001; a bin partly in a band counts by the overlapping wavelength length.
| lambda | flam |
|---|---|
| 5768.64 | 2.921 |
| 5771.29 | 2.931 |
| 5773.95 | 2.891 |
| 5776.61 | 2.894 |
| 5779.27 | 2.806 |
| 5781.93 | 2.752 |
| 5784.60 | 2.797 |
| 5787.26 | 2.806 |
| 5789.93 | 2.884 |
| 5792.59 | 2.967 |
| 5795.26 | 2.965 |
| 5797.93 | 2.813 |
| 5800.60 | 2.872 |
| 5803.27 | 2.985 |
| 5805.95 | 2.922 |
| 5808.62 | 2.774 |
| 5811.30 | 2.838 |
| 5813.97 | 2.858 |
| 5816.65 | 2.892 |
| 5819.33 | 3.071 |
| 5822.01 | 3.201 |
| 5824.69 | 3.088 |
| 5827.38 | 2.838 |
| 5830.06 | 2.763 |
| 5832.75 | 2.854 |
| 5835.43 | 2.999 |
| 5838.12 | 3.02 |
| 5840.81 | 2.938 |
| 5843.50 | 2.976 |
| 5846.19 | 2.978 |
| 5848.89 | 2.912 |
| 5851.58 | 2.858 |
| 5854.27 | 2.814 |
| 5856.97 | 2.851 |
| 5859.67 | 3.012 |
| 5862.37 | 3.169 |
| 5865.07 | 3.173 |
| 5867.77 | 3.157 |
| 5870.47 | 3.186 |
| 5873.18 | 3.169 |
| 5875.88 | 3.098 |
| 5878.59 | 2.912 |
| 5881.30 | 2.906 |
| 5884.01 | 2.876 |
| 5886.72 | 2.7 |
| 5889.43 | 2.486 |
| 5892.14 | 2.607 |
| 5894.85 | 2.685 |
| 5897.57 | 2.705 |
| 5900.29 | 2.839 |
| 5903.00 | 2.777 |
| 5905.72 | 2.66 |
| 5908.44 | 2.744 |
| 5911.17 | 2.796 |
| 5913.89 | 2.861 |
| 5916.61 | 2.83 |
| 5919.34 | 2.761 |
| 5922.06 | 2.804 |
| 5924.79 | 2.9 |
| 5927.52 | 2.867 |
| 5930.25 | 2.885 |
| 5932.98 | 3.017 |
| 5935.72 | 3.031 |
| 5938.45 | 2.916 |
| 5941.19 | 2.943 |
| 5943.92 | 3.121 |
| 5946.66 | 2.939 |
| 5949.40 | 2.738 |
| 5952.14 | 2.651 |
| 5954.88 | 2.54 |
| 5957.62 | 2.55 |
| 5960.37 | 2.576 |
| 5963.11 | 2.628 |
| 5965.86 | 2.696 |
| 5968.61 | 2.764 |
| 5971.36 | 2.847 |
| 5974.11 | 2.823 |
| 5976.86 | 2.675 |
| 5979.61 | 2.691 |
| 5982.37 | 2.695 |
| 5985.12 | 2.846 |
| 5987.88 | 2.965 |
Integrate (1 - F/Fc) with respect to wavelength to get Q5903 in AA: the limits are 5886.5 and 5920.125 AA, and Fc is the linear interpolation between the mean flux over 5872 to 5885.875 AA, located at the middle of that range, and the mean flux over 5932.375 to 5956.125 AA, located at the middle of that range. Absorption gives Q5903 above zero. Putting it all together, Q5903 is 2.4 AA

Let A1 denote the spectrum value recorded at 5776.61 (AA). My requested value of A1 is 2.894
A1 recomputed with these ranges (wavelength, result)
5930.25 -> 2.885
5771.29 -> 2.931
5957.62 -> 2.55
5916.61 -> 2.83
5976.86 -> 2.675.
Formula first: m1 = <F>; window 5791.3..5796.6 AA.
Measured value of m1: 2.96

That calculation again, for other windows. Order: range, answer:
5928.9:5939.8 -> 2.96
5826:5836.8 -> 2.86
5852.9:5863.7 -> 2.96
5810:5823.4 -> 2.97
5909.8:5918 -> 2.83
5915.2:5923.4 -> 2.8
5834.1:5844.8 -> 2.98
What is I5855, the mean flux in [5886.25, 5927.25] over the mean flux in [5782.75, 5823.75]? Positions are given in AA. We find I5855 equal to 0.94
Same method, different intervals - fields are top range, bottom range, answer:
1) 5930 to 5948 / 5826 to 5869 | 1.01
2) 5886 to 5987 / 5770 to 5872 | 0.95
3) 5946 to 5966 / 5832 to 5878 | 0.88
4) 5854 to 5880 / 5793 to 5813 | 1.06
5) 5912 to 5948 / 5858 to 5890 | 0.97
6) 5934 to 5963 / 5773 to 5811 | 0.98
